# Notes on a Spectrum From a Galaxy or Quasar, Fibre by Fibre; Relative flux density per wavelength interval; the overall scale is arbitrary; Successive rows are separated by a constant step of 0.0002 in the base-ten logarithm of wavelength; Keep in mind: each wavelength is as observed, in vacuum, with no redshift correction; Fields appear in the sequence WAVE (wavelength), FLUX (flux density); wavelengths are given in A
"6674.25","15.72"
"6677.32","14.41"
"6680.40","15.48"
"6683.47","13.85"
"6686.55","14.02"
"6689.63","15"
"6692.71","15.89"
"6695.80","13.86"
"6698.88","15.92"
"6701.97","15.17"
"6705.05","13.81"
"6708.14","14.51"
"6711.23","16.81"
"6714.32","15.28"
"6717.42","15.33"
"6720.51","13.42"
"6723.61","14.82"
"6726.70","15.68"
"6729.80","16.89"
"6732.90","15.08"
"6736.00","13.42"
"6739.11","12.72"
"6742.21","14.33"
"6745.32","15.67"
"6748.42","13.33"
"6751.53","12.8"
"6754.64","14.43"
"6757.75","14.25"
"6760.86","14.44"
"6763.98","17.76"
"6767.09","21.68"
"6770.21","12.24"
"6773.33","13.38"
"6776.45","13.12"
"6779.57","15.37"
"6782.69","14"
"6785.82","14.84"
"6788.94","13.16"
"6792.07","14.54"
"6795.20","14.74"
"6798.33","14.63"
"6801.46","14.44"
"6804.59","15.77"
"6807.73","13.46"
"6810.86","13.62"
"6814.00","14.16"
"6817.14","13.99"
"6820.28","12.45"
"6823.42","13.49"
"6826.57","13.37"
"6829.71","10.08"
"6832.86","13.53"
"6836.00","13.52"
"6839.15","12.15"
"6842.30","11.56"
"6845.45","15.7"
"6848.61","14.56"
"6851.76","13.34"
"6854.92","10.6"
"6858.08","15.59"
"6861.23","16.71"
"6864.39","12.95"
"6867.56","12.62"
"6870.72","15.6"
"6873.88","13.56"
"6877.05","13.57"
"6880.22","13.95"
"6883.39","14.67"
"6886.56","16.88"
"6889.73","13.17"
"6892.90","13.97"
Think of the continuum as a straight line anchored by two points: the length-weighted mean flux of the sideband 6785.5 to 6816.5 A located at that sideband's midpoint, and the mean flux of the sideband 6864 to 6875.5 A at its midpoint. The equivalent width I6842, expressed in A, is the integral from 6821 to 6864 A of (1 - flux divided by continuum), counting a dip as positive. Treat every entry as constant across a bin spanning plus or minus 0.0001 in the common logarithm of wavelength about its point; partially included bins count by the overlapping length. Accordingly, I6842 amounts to 1.8 A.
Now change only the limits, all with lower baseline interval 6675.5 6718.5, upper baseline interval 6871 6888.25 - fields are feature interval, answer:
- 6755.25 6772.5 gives -1.22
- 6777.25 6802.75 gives 0.60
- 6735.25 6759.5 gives 1.58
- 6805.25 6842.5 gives 4.16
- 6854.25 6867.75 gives 0.57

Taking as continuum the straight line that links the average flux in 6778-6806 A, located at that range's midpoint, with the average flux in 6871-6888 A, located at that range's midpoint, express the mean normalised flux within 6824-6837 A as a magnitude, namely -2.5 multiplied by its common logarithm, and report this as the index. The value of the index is 0.16 mag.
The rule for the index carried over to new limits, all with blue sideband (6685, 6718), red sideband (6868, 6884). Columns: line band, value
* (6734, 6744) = 0.09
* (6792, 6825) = 0.03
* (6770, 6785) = 0.06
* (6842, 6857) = 0.07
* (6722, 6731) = -0.06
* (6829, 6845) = 0.15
